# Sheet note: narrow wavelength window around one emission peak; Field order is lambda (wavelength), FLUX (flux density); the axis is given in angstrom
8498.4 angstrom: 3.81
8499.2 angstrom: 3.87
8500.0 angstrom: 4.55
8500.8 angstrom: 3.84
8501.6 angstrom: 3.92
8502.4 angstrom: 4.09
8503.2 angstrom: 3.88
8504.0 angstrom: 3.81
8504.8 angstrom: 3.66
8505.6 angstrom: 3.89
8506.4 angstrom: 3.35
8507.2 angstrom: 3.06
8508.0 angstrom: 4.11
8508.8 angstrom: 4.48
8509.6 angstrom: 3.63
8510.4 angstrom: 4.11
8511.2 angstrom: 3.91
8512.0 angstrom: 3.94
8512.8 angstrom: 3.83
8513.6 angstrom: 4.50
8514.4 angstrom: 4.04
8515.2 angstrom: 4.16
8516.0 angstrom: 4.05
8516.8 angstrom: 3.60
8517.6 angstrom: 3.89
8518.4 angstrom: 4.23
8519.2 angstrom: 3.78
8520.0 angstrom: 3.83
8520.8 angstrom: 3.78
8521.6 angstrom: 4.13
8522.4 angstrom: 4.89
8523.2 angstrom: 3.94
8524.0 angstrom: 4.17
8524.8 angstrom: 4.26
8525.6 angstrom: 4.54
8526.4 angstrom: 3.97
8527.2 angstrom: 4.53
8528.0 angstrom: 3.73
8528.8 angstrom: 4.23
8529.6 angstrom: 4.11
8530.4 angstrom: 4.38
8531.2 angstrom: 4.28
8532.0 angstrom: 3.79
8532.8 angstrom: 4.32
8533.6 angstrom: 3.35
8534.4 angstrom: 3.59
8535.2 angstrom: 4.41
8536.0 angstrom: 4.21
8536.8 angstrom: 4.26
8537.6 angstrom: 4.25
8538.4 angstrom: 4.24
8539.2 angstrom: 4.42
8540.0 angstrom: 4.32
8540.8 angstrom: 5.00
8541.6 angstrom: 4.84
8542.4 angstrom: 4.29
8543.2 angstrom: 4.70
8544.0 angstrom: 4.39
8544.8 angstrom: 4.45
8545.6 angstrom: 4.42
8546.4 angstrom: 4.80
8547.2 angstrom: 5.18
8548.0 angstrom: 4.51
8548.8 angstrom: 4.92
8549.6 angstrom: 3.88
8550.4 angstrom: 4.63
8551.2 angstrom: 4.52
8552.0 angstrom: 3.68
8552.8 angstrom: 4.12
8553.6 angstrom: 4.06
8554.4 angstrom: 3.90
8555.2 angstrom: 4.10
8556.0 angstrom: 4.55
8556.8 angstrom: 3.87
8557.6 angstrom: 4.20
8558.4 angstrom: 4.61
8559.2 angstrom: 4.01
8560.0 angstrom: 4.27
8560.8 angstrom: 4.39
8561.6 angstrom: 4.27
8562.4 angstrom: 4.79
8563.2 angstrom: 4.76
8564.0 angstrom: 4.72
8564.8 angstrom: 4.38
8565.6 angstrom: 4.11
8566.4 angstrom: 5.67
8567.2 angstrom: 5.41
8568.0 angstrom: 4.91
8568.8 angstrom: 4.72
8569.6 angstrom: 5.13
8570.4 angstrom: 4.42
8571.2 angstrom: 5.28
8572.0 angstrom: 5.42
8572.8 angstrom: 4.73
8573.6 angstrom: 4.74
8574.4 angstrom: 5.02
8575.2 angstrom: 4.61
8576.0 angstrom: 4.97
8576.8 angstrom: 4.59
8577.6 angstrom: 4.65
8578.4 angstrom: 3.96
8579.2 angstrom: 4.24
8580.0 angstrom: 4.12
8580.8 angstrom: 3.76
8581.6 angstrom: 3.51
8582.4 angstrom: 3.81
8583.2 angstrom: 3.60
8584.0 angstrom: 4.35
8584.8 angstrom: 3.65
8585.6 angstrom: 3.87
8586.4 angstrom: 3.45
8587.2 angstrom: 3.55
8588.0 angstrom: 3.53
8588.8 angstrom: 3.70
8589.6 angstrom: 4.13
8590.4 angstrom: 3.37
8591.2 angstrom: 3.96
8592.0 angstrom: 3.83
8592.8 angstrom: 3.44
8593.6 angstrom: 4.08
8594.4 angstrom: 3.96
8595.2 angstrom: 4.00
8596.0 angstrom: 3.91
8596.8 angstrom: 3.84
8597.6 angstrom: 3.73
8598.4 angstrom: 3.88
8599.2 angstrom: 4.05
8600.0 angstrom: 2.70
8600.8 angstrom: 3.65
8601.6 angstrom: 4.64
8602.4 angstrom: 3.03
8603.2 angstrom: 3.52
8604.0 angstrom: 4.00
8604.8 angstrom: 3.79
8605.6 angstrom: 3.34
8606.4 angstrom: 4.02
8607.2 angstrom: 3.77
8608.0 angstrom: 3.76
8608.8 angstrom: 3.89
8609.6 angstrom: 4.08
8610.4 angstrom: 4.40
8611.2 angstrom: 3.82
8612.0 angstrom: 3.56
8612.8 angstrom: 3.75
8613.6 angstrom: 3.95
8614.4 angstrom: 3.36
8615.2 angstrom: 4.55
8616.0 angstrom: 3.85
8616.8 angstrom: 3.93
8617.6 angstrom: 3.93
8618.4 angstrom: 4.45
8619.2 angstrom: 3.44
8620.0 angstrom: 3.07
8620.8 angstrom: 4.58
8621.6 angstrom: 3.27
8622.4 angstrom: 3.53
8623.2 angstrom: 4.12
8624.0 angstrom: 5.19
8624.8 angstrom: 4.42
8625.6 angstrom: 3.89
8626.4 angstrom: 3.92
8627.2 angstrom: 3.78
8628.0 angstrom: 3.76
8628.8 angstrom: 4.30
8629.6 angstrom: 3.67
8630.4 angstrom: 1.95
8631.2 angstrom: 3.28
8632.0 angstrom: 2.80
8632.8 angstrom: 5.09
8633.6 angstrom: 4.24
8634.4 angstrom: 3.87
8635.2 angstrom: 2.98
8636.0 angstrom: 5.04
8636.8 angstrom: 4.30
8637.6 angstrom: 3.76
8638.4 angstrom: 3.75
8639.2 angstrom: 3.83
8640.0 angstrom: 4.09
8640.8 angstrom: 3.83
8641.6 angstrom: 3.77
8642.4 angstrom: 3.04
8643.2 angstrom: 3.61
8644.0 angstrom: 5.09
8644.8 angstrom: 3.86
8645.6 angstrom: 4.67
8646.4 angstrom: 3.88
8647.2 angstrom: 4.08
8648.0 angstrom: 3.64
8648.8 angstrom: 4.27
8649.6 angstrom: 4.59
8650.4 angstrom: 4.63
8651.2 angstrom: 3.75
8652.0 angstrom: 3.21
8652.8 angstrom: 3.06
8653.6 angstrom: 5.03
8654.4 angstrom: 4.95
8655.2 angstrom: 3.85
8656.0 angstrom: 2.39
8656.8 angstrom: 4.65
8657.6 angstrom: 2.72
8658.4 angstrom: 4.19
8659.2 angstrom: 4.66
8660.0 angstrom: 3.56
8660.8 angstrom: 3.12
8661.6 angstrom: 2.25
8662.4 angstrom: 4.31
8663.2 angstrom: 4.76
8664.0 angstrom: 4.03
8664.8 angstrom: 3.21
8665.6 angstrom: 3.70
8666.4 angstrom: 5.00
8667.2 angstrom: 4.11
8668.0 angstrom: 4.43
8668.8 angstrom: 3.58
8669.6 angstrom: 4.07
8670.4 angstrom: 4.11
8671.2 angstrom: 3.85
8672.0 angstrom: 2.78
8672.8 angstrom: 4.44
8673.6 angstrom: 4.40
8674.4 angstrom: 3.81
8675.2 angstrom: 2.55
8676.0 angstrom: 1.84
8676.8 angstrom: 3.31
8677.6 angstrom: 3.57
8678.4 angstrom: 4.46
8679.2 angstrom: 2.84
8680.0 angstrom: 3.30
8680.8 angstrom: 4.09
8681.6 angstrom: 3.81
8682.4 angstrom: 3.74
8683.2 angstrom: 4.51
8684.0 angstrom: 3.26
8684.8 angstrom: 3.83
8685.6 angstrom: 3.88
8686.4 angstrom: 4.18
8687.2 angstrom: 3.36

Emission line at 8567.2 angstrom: [N II] 6583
